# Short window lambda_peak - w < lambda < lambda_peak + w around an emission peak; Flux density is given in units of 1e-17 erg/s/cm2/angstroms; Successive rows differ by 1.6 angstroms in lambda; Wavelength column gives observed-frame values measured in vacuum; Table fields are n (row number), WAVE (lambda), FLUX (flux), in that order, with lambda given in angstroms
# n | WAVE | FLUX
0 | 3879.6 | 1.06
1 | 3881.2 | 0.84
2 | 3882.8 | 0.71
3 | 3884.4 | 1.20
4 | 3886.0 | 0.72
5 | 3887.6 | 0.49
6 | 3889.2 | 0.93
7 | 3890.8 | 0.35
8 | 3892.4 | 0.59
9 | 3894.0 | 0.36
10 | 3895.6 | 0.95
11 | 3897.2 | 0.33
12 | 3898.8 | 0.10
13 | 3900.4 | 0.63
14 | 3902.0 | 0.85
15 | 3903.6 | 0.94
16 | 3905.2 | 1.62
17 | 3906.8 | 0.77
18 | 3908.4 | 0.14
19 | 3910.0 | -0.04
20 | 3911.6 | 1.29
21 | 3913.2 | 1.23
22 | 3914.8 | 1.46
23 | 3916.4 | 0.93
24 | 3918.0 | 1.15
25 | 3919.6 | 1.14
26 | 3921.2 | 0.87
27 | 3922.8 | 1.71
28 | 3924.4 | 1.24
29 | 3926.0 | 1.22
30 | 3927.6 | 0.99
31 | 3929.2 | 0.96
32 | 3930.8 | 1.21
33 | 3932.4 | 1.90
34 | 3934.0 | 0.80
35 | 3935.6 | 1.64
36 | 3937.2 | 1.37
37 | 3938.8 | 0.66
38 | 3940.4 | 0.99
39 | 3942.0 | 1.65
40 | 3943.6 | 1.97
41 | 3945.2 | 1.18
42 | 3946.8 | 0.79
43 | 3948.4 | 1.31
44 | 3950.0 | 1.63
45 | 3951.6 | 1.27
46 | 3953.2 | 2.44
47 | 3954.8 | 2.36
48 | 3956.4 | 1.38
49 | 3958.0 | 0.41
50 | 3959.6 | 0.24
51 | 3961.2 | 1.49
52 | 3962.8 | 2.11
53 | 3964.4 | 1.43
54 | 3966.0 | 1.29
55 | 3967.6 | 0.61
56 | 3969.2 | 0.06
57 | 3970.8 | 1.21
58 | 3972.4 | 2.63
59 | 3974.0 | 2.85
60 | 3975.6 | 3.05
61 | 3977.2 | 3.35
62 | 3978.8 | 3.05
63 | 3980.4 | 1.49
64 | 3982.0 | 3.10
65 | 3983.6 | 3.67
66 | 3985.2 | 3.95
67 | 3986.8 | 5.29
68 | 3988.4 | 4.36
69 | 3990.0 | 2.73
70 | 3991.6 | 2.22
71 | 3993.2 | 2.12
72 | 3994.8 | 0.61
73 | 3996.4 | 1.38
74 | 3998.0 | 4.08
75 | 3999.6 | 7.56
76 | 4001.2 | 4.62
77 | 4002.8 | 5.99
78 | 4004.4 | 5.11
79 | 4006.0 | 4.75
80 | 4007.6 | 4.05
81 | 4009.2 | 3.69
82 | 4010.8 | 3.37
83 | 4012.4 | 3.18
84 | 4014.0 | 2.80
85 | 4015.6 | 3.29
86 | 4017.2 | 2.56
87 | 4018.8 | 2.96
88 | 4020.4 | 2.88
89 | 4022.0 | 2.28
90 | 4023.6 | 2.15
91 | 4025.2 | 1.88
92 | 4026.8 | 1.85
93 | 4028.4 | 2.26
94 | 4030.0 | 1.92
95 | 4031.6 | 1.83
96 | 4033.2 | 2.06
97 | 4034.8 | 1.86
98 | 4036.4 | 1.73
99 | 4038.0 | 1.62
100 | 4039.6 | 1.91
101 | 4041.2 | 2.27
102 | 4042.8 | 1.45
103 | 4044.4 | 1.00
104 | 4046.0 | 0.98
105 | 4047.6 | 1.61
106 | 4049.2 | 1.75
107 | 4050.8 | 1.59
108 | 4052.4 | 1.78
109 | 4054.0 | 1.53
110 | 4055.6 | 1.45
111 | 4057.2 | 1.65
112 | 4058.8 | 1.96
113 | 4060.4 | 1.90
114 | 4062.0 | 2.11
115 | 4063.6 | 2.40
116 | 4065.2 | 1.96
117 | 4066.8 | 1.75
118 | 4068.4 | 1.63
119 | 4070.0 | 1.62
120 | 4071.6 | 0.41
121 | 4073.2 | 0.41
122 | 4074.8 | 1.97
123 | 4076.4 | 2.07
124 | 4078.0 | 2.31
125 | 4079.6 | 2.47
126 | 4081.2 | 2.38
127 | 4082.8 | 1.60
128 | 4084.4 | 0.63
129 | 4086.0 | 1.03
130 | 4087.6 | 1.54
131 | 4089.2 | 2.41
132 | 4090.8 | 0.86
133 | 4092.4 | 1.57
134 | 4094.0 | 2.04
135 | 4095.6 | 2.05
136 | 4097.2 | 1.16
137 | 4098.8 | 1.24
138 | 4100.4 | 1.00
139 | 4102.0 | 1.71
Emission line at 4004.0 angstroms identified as Lyman alpha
